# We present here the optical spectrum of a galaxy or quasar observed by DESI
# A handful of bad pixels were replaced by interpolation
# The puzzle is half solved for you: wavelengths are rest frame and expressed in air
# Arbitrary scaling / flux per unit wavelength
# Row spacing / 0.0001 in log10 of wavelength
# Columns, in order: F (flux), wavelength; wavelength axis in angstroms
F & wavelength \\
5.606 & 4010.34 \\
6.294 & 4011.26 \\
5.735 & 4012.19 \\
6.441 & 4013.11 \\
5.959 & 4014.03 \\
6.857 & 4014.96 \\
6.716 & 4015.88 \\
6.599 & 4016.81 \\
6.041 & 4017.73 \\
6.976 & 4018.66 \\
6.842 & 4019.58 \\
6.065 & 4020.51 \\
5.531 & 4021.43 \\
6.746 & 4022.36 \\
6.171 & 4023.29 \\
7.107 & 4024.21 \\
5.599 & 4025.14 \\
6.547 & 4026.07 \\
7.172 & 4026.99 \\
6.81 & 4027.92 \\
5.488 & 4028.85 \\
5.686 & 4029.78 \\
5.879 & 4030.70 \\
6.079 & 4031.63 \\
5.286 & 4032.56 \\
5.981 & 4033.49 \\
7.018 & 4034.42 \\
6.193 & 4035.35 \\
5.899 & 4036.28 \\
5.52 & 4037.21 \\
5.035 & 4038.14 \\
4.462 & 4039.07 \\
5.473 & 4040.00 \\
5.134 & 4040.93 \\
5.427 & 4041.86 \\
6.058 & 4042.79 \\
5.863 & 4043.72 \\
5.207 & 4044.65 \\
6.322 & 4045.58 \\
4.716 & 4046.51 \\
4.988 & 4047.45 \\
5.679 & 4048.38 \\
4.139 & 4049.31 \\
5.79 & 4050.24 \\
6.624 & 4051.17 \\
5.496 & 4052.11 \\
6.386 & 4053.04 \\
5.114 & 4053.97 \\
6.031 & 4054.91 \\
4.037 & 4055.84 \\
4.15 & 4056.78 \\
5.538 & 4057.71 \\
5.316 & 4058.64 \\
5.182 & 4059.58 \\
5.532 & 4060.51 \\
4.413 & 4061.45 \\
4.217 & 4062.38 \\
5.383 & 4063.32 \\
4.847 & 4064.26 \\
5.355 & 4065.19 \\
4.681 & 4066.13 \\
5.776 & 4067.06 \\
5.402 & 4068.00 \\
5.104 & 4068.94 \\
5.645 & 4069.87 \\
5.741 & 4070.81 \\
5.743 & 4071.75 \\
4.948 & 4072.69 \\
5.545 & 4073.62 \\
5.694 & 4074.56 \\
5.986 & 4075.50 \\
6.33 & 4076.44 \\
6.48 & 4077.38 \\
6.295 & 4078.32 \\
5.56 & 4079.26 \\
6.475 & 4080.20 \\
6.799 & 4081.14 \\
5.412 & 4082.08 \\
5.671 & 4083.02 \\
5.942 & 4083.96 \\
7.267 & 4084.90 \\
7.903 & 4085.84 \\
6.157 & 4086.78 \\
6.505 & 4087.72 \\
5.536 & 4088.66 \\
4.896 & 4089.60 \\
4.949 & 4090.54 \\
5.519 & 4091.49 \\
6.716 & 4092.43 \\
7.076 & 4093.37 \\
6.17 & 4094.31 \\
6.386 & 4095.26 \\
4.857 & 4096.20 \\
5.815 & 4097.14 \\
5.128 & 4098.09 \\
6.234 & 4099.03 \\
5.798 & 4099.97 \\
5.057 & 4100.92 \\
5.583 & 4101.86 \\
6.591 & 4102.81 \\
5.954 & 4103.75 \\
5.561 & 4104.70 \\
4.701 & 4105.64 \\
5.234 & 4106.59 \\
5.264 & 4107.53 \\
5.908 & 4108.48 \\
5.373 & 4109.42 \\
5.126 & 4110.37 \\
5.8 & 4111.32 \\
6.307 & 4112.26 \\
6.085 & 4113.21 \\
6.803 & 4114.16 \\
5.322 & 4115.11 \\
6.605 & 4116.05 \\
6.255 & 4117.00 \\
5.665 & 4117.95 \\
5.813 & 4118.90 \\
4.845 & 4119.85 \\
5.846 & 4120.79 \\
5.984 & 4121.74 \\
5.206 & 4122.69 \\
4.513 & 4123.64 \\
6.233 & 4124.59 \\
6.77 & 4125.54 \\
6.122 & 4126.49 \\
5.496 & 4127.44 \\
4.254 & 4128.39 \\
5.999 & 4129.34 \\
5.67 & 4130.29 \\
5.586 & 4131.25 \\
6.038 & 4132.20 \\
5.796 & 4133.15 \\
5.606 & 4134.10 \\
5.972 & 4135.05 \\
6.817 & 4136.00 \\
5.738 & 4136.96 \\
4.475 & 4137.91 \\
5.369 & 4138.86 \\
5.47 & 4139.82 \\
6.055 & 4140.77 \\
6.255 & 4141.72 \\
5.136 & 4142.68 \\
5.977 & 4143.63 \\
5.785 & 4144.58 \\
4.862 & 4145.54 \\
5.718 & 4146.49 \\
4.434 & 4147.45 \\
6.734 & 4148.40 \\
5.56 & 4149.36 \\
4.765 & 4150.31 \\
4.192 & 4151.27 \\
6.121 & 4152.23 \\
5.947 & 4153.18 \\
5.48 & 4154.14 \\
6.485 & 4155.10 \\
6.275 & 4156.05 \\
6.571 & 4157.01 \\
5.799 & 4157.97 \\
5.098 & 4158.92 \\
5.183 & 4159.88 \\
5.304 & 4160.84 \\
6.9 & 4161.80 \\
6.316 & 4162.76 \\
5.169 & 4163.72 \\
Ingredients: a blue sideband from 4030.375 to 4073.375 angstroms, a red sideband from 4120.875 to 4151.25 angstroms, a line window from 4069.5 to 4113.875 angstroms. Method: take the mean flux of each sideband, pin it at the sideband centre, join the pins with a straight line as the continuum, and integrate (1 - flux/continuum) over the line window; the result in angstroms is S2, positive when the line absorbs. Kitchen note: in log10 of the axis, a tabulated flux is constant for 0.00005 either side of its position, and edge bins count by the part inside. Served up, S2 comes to -2.98 angstroms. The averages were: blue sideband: 5.41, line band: 5.87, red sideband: 5.61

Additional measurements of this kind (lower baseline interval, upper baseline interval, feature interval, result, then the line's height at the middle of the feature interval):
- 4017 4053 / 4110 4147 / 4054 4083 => 1.9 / 5.83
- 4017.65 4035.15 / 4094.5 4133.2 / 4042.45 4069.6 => 3.5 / 6.07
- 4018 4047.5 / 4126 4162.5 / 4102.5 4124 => 0.2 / 5.74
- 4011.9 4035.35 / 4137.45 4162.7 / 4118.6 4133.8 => 0.3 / 5.75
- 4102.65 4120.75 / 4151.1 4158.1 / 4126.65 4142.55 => 0.5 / 5.84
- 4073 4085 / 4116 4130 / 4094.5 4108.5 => 0.6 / 5.87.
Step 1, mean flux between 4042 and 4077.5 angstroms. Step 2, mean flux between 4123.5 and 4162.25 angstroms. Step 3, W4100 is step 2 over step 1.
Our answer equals 1.05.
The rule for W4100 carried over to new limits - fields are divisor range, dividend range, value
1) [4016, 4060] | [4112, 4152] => 0.98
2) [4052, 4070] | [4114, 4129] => 1.11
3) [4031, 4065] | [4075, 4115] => 1.10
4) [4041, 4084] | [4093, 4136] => 1.05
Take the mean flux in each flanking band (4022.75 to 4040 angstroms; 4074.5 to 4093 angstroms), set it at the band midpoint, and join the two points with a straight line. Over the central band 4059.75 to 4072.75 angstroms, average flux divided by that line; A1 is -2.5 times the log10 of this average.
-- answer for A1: 0.167 mag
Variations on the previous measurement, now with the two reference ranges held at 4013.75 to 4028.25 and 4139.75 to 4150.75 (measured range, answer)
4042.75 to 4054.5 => 0.13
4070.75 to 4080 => 0.04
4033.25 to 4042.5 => 0.14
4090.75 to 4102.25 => 0.02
